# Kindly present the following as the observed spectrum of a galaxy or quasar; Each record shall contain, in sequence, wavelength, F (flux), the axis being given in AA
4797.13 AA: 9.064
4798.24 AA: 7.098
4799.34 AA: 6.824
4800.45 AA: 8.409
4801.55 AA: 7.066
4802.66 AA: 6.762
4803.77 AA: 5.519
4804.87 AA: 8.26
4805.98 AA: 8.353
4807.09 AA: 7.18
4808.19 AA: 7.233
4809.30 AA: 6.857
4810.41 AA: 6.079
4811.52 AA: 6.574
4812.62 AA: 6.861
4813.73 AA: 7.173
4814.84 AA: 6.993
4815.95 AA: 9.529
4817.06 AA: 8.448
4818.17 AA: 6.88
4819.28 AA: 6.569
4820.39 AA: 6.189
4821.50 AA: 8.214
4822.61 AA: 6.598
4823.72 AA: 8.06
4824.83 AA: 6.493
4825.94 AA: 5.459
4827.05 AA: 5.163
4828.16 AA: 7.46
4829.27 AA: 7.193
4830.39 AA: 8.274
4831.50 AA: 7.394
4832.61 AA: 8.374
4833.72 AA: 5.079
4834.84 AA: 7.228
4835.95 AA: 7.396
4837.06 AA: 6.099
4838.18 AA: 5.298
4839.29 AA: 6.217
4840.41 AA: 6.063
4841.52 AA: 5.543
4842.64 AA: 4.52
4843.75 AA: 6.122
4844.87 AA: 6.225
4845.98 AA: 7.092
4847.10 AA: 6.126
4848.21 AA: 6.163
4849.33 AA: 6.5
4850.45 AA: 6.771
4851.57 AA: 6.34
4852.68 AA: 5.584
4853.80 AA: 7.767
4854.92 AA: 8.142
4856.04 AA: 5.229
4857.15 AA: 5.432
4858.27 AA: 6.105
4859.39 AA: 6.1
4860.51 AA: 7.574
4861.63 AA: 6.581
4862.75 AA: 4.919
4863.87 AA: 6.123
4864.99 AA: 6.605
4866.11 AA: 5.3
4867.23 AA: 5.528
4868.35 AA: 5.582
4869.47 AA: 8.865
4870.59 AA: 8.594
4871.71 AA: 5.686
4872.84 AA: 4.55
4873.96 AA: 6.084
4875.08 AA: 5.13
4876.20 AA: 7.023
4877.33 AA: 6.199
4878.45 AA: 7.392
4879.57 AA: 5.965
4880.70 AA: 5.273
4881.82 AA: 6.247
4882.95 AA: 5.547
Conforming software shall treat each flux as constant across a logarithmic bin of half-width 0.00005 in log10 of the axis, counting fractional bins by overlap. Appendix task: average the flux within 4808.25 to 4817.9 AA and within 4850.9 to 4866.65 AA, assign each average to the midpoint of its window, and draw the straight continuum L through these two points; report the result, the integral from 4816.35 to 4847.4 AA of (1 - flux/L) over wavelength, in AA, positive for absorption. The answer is 1.0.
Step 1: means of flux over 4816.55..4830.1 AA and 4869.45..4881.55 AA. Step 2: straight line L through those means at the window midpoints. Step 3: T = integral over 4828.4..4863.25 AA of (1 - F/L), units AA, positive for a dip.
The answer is 1.1 AA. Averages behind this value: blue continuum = 6.91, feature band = 6.44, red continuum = 6.32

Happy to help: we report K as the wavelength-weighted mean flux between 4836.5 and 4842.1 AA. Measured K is 5.84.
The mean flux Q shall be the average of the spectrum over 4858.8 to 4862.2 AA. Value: 6.73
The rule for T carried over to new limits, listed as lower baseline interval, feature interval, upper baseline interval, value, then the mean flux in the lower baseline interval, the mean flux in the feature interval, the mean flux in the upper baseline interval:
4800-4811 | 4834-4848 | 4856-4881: 1.0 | 7.16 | 6.14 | 6.2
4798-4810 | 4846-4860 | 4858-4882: 0.2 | 7.22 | 6.39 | 6.25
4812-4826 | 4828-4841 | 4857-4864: 0.1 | 7.25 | 6.82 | 6.15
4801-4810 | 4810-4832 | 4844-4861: -0.6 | 7.13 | 7.09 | 6.47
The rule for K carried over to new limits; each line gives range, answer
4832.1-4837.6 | 6.83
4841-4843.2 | 5.03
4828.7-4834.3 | 7.26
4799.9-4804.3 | 6.94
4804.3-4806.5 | 8.29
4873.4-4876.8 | 6.08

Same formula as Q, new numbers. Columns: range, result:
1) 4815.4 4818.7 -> 8.29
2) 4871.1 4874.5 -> 5.48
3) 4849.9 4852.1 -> 6.55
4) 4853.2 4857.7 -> 6.64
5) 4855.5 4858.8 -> 5.6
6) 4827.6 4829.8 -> 7.33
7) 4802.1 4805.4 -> 6.83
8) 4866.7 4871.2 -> 7.14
